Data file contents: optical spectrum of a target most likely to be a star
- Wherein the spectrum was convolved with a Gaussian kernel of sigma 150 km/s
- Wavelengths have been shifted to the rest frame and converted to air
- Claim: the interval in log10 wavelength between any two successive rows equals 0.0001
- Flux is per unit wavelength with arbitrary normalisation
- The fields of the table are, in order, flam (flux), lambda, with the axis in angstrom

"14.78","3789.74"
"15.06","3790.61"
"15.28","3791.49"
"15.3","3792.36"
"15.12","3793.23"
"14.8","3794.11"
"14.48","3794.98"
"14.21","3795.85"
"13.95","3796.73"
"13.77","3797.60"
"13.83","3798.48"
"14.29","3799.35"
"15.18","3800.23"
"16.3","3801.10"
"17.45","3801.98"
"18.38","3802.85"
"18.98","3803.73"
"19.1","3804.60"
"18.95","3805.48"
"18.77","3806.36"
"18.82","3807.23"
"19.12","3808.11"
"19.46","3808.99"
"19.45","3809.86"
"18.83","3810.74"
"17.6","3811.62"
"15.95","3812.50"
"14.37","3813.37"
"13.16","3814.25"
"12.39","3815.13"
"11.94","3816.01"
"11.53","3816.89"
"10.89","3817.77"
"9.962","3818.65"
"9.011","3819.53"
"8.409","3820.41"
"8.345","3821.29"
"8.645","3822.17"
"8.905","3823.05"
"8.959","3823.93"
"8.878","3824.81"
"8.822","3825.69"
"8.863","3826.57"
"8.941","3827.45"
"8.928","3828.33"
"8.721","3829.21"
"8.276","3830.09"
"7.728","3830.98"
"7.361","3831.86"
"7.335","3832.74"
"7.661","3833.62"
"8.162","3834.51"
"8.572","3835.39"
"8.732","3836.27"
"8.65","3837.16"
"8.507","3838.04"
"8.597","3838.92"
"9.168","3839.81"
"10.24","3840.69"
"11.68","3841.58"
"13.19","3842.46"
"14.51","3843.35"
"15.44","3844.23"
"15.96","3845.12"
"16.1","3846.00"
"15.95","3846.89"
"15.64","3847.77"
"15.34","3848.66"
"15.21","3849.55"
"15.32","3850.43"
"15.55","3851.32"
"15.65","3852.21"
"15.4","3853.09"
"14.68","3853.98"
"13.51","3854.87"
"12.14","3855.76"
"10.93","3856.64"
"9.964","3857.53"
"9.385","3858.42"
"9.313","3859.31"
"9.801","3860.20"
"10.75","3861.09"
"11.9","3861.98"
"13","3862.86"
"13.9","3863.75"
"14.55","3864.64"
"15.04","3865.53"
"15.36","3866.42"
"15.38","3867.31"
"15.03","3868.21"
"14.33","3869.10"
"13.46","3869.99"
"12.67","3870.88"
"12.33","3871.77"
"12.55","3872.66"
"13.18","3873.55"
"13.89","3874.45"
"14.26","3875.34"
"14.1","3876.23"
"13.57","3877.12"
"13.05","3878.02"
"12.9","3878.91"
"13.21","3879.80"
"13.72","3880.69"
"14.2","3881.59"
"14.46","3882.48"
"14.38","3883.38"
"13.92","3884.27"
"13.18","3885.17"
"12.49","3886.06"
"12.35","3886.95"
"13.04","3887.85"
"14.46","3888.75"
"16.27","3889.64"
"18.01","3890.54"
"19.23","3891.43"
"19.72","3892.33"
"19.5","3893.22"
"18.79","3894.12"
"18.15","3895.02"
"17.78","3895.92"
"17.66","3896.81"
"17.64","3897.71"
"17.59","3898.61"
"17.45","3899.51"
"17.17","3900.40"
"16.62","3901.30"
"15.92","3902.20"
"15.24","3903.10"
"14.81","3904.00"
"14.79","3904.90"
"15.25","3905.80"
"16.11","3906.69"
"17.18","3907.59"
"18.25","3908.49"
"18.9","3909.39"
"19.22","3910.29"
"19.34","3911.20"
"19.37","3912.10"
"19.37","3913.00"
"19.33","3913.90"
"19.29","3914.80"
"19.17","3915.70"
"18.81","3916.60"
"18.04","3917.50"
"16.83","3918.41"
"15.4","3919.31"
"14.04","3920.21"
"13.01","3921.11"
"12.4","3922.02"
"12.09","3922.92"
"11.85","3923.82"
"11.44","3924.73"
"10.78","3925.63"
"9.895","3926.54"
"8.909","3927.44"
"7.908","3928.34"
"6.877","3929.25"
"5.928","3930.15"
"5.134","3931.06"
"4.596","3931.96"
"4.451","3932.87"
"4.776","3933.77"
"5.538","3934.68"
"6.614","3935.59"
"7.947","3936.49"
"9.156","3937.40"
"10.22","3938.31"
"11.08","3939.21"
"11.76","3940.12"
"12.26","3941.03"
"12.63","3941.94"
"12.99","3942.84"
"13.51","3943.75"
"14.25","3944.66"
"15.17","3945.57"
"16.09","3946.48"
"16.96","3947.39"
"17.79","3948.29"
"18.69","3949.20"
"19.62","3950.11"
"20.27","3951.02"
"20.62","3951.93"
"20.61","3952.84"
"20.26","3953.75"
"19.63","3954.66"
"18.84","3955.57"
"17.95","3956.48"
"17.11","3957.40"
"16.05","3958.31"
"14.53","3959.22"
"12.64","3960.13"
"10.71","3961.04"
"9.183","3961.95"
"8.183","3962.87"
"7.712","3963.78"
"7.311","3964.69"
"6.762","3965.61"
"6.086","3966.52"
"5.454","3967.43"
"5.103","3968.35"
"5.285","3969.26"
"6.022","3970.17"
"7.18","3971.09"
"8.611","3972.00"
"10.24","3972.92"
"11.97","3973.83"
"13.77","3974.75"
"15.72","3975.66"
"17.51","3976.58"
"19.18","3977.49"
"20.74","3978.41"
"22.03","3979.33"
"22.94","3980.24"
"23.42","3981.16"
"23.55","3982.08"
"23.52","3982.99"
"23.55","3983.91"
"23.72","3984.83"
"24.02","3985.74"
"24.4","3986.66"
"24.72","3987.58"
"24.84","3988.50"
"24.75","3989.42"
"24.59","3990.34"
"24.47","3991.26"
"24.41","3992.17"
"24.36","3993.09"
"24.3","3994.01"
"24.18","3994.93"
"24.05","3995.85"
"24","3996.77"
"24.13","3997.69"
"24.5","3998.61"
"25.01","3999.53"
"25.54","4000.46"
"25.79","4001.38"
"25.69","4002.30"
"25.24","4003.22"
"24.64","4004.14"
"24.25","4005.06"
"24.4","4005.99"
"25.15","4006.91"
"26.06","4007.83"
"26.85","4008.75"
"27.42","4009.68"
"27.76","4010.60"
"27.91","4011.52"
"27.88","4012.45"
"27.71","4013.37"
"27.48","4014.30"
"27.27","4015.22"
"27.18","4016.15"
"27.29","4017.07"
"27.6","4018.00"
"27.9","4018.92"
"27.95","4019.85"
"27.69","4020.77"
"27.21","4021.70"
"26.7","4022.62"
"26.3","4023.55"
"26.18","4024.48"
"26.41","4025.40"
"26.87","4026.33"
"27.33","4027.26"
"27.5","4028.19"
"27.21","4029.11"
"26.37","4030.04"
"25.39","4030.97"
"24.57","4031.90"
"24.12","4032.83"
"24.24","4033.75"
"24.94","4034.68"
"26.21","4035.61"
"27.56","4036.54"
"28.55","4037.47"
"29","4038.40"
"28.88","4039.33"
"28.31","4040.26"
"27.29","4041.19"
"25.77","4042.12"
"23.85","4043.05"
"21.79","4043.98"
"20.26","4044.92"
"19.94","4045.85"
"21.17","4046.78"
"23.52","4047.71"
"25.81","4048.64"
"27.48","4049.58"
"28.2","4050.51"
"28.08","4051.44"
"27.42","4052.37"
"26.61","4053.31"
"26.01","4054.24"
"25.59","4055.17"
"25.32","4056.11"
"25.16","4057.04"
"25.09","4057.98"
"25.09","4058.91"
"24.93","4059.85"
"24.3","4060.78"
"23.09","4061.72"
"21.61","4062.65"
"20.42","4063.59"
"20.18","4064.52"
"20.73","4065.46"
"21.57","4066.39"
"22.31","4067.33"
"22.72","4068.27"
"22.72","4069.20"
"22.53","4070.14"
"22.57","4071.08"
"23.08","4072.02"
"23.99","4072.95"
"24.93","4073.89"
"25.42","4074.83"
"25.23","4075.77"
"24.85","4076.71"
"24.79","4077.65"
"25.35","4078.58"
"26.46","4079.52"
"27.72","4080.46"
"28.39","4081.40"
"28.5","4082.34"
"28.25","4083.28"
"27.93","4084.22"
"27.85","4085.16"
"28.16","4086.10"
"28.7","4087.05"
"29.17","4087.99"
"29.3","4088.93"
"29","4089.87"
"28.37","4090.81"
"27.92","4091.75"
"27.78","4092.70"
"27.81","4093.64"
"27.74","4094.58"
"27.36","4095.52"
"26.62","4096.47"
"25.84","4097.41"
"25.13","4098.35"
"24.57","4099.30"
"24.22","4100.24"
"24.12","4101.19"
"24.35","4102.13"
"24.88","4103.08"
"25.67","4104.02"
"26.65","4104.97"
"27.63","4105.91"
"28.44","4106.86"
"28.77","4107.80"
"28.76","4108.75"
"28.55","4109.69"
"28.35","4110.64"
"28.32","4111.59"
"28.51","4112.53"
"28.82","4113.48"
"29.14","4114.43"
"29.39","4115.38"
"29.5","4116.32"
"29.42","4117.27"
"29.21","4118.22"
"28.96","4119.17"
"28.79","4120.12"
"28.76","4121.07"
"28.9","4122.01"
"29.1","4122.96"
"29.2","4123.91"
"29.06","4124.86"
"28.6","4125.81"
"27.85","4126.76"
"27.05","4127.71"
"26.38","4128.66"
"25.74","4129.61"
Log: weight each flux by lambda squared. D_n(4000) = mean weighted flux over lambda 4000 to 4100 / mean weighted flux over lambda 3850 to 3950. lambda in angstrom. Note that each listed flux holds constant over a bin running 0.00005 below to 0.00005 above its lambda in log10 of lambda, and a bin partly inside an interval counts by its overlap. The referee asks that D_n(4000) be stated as 2.0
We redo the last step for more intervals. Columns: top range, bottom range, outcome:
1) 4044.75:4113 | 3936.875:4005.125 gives 1.54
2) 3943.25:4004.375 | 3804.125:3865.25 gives 1.58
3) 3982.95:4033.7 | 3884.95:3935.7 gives 1.87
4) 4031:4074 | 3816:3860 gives 2.49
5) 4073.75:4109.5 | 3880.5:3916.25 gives 1.77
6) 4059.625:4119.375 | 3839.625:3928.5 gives 1.97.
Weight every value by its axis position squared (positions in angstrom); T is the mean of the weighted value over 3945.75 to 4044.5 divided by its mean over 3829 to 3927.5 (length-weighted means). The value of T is 1.6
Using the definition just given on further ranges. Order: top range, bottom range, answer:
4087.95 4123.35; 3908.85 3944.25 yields 2.46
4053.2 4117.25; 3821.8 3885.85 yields 2.41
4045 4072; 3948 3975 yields 1.97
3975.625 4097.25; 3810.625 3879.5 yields 2.33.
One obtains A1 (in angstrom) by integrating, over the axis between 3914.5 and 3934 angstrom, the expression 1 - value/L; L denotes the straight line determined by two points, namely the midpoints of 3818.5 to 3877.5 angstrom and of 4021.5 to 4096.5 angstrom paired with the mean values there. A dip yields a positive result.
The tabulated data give 6.1 angstrom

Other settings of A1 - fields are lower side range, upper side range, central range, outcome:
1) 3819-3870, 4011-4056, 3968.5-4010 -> 2.8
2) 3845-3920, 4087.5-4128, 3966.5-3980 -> 5.6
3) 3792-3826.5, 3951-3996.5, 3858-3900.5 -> 2.6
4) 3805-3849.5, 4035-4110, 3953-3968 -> 5.3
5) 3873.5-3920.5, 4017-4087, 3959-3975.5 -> 9.4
